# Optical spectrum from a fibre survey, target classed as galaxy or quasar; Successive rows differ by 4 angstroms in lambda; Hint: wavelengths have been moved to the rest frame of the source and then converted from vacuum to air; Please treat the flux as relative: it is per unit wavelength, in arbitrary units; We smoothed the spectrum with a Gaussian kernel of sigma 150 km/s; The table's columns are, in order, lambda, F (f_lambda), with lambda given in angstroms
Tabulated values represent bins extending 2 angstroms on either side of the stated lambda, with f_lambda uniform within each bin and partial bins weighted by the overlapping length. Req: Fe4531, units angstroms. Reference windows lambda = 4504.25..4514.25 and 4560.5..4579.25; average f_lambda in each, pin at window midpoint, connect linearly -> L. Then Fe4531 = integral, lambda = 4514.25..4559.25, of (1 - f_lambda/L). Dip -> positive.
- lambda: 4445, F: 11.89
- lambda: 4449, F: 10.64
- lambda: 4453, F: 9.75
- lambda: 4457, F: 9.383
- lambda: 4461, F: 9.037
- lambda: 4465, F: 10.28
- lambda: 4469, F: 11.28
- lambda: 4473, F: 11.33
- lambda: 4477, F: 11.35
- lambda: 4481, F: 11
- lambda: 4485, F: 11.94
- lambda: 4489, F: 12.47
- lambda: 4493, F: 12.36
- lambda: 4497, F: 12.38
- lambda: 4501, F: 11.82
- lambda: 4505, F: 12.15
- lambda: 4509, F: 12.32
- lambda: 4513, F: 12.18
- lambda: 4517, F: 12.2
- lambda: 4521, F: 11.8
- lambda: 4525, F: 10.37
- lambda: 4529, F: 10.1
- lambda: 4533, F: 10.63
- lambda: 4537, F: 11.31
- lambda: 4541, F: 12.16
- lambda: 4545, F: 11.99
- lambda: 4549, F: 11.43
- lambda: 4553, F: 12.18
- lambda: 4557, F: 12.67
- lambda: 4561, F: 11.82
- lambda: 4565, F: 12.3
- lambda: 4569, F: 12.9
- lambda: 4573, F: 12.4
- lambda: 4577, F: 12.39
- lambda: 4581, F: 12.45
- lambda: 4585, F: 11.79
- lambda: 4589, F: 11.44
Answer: 2.8 angstroms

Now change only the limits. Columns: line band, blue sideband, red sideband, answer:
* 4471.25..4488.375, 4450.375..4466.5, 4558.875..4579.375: -2.2 angstroms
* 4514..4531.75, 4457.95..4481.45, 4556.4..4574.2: 0.7 angstroms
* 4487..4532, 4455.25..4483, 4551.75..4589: -2.4 angstroms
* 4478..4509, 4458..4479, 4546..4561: -2.8 angstroms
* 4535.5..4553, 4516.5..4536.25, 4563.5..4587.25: -0.5 angstroms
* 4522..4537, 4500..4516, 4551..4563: 2.0 angstroms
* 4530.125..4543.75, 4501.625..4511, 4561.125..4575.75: 1.1 angstroms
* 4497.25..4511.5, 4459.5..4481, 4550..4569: -1.0 angstroms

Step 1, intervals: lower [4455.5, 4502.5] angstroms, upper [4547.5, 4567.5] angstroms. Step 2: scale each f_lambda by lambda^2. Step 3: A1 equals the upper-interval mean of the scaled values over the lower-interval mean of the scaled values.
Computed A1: 1.12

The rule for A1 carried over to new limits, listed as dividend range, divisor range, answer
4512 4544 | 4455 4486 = 1.09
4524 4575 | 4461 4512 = 1.04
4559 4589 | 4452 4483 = 1.23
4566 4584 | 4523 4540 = 1.19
